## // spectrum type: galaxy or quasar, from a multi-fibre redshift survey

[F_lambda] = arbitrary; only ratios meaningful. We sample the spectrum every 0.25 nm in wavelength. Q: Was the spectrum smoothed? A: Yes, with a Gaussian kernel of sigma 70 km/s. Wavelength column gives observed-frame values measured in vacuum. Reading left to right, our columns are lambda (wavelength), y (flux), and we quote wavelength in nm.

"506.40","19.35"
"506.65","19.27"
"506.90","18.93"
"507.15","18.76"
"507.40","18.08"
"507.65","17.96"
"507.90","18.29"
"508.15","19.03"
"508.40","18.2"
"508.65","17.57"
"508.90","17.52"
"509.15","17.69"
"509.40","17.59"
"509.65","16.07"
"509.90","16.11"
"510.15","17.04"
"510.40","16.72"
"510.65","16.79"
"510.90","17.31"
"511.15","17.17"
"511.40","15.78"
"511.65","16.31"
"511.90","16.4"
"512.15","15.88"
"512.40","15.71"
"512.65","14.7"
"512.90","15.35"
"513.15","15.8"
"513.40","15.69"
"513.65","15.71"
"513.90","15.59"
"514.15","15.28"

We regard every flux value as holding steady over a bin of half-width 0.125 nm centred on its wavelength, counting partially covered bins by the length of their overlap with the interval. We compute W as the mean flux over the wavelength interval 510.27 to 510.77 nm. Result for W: 16.8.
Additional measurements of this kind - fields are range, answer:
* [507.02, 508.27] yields 18.4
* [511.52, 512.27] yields 16.2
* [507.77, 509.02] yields 18.1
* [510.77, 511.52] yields 16.8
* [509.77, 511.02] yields 16.8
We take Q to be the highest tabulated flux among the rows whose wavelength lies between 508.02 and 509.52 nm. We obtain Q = 19.03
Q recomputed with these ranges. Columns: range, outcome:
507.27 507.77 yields 18.08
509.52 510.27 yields 17.04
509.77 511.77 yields 17.31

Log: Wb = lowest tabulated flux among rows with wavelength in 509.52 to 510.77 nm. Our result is 16.07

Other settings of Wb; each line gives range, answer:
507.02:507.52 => 18.08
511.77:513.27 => 14.7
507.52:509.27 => 17.52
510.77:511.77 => 15.78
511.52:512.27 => 15.88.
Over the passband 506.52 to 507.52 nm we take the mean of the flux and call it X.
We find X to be 18.8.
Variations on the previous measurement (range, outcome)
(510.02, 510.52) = 16.9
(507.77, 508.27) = 18.6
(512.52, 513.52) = 15.4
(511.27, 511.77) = 16.1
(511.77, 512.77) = 15.7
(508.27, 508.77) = 17.9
